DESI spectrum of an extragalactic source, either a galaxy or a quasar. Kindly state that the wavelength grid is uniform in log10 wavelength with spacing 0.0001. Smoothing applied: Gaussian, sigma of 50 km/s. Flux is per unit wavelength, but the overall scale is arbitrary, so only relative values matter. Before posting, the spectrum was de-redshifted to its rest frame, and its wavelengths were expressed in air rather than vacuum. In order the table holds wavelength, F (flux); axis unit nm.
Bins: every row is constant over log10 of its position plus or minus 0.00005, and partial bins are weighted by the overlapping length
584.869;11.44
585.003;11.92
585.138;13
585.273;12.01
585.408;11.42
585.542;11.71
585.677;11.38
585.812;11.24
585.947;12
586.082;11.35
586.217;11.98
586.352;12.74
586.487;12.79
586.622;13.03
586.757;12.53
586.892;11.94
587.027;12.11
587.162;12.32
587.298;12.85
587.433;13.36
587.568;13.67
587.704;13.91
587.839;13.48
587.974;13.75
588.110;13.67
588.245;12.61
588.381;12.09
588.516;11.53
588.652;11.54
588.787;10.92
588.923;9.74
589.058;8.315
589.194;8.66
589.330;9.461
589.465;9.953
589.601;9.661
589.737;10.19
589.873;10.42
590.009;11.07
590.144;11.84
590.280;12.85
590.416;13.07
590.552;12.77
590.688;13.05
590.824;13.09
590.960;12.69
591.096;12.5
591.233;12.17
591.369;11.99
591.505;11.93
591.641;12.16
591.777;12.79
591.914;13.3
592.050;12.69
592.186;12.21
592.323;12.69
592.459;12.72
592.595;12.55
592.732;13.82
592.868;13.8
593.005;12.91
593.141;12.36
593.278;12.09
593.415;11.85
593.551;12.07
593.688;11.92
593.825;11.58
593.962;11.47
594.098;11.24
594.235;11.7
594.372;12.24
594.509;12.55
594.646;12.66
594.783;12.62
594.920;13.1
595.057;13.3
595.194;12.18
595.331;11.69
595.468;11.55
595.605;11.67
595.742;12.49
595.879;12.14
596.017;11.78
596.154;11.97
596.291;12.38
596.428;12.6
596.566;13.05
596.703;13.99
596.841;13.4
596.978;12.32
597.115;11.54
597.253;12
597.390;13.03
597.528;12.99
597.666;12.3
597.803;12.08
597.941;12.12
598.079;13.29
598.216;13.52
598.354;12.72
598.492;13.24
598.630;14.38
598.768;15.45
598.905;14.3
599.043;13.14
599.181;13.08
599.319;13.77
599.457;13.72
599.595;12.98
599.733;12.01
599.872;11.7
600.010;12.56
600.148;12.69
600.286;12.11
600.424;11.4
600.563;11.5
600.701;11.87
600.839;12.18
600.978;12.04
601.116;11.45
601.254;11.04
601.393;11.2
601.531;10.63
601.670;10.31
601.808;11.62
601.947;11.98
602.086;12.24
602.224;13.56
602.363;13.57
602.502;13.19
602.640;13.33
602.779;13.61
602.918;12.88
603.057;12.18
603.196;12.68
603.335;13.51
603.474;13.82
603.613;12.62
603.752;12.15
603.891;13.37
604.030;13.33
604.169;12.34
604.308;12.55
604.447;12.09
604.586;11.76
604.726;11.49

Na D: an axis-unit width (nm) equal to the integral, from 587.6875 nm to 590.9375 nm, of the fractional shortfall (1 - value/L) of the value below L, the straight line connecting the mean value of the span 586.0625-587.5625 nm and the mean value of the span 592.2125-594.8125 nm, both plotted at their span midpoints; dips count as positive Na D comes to 0.24 nm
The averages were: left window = 12.5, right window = 12.4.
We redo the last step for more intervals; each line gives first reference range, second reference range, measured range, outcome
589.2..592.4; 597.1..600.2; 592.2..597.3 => 0.03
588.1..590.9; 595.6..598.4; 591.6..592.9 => -0.13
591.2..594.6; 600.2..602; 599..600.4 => -0.13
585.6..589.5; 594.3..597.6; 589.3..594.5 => 0.04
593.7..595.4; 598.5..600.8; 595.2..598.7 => -0.01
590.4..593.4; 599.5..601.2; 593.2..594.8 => 0.07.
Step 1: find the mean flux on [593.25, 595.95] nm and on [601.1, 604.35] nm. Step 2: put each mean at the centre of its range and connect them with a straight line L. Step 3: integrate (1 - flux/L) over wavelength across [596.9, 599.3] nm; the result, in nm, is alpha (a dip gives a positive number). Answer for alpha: -0.15 nm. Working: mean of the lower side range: 12.1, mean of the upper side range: 12.5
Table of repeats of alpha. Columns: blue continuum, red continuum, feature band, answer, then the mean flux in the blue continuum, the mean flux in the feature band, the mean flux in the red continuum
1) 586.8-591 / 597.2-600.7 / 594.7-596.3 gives 0.03 nm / 11.8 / 12.2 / 12.9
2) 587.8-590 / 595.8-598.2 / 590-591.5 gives -0.15 nm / 11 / 12.5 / 12.6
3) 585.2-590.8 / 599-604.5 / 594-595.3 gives -0.02 nm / 11.8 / 12.4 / 12.4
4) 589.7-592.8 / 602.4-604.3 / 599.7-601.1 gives 0.09 nm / 12.4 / 12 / 13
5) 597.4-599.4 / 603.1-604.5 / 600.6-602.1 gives 0.18 nm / 13.3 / 11.5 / 12.8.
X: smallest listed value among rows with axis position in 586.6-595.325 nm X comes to 8.315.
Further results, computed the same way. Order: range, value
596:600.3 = 11.54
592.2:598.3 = 11.24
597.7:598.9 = 12.08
